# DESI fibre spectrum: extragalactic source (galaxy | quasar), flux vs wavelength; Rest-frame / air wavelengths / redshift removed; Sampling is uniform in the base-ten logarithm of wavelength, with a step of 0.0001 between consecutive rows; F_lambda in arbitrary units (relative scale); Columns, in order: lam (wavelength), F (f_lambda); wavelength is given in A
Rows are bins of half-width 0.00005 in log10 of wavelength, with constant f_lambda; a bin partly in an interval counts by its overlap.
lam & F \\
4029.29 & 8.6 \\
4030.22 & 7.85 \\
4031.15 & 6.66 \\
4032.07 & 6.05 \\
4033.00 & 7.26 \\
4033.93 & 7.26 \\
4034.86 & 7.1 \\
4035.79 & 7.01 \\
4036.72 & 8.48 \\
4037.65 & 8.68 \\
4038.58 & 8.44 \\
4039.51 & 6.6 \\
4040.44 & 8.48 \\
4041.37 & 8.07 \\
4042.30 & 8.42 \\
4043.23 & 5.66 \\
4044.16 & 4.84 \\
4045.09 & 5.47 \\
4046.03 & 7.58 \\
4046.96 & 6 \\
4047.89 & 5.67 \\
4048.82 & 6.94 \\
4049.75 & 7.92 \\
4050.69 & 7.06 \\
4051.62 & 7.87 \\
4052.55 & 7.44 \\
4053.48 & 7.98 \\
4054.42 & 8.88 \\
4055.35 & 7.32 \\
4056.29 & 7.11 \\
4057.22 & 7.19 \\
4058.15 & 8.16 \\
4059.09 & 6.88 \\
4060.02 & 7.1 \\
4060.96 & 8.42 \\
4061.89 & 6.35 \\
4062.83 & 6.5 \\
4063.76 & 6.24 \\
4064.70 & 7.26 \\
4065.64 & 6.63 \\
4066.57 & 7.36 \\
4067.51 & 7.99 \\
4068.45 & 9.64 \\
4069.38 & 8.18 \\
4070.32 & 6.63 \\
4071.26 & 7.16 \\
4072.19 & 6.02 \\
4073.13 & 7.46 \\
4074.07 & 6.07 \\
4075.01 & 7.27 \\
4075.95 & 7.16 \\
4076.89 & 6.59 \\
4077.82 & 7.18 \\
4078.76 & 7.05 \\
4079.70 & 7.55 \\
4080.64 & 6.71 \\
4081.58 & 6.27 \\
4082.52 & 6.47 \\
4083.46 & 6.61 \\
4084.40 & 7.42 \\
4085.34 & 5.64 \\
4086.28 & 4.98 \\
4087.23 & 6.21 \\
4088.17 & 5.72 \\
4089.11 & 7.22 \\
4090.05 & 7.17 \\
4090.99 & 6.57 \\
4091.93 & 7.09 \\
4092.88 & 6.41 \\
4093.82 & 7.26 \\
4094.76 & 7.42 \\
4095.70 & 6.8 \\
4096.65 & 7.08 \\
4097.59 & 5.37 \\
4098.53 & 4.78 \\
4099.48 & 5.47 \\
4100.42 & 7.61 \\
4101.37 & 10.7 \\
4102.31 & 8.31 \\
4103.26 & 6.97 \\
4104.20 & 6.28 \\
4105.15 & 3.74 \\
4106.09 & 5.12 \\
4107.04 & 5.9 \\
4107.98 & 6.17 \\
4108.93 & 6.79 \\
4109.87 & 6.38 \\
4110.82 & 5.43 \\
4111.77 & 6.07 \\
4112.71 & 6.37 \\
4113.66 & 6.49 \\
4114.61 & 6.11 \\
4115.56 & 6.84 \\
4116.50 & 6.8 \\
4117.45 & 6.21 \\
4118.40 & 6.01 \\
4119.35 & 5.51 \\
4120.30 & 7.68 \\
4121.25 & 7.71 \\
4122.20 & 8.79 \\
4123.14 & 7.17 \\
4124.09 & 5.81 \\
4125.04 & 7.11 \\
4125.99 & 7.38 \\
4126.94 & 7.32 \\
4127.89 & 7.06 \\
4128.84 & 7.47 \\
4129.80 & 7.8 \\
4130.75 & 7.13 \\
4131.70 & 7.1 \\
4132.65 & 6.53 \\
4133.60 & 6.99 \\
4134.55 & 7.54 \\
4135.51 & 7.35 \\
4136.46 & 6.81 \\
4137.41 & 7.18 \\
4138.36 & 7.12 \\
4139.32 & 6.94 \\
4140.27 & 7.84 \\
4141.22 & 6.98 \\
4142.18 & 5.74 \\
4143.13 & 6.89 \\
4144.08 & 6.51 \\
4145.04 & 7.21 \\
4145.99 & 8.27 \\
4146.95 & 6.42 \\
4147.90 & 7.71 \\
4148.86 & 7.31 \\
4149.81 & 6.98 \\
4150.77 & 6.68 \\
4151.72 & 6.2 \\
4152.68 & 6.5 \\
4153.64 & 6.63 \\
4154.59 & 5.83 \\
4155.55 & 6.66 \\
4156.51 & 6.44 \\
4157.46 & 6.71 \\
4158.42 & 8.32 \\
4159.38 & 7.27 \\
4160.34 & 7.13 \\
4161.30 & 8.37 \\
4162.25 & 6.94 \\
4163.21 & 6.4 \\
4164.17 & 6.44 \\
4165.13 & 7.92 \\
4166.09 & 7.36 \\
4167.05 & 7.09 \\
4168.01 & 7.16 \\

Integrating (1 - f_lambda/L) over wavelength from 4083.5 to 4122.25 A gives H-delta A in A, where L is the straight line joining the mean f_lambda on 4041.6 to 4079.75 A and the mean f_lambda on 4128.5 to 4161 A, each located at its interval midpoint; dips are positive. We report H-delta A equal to 3.0 A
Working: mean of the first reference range 7.13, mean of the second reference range 7.01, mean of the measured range 6.53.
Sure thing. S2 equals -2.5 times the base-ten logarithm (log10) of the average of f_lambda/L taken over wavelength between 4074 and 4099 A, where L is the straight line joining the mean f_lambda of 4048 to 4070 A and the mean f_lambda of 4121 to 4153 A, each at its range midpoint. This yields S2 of 0.11 mag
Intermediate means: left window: 7.46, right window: 7.1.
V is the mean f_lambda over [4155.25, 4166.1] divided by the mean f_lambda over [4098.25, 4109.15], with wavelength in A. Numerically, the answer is 1.10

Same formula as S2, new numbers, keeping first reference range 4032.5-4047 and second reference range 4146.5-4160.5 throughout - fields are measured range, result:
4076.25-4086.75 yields 0.08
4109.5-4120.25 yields 0.12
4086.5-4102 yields 0.04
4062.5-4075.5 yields -0.01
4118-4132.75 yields -0.03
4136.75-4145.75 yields -0.01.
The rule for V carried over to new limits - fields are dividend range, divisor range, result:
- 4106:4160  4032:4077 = 0.95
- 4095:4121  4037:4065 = 0.89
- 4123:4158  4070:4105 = 1.03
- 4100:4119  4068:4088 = 0.95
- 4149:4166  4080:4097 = 1.05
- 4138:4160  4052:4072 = 0.93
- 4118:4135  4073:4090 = 1.07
